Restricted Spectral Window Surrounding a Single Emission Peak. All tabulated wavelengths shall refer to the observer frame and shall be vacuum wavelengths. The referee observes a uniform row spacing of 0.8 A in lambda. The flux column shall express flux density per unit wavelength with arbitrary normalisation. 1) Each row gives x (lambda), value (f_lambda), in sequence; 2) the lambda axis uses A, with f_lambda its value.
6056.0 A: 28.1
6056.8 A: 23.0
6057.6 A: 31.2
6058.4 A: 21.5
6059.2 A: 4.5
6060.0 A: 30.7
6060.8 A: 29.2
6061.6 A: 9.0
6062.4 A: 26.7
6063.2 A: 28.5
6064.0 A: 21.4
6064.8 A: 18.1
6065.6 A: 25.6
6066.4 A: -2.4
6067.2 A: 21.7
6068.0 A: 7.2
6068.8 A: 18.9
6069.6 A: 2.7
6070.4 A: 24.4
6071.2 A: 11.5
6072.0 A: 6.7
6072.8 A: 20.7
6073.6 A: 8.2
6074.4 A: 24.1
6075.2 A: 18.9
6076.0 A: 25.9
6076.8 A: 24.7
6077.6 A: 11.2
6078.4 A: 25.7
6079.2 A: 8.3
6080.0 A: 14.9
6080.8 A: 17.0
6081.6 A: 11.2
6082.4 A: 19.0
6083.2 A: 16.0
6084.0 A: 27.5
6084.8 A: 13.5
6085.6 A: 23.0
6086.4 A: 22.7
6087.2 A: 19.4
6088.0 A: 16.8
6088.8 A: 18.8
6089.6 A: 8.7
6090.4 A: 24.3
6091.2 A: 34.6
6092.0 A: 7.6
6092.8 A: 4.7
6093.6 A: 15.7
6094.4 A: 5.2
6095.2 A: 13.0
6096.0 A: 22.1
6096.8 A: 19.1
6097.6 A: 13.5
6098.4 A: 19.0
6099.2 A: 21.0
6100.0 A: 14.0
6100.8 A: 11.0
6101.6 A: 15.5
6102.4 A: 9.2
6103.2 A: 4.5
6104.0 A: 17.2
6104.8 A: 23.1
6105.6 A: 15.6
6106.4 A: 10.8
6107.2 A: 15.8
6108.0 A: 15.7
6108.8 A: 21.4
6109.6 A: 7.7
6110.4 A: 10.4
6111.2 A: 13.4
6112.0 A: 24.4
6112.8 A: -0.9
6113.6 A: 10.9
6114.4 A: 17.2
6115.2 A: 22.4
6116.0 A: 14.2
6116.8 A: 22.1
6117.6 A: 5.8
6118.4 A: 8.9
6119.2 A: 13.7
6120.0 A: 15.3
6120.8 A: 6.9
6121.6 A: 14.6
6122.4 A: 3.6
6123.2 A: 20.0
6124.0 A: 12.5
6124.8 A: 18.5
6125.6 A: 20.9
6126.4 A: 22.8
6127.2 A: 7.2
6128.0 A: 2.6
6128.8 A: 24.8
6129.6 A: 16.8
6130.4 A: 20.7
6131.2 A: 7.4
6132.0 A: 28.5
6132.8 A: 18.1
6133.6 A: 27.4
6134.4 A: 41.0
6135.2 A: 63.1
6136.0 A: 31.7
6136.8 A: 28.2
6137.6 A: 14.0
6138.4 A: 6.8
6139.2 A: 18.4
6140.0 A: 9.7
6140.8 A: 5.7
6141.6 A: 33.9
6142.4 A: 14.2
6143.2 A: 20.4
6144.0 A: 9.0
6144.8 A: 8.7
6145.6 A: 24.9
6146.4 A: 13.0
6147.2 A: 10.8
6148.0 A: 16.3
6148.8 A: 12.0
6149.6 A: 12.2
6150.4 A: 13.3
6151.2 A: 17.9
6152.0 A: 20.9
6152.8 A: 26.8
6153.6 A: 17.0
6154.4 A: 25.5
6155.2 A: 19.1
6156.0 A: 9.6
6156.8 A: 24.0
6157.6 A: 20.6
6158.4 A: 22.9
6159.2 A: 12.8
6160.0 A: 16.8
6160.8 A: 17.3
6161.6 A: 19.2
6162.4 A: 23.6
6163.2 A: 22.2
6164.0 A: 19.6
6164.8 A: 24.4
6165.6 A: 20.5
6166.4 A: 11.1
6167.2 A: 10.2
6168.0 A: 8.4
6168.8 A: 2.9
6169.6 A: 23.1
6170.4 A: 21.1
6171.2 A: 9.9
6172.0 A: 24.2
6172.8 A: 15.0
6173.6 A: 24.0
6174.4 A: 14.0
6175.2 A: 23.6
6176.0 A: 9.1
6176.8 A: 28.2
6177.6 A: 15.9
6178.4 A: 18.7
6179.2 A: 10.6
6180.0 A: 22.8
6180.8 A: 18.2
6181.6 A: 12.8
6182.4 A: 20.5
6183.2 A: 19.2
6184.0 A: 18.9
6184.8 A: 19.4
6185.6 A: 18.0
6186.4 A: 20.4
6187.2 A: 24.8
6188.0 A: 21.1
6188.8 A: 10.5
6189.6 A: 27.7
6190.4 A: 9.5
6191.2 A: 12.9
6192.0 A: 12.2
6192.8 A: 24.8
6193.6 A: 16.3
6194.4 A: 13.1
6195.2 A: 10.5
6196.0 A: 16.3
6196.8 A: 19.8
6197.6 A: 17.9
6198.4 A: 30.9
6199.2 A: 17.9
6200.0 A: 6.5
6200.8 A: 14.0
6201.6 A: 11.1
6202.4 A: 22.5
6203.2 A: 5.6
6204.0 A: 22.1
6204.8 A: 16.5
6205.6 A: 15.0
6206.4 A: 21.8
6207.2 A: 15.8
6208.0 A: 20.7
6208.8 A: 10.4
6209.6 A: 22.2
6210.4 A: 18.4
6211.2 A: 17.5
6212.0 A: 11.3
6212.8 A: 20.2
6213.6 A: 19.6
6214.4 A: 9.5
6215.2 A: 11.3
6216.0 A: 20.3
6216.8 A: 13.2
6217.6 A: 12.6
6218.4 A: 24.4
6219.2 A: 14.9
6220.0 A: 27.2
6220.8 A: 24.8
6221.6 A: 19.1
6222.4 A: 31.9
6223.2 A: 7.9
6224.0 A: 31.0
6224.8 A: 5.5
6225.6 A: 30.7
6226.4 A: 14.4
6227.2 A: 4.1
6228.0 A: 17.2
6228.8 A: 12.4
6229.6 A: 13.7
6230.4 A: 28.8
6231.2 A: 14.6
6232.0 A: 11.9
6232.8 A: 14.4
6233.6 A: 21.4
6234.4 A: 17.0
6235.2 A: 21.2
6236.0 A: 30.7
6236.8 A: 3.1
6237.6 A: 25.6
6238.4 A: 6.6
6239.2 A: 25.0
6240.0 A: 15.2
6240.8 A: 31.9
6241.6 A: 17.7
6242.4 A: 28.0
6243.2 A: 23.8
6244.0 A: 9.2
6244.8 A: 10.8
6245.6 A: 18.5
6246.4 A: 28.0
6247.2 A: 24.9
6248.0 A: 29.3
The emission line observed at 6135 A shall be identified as H-beta 4861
